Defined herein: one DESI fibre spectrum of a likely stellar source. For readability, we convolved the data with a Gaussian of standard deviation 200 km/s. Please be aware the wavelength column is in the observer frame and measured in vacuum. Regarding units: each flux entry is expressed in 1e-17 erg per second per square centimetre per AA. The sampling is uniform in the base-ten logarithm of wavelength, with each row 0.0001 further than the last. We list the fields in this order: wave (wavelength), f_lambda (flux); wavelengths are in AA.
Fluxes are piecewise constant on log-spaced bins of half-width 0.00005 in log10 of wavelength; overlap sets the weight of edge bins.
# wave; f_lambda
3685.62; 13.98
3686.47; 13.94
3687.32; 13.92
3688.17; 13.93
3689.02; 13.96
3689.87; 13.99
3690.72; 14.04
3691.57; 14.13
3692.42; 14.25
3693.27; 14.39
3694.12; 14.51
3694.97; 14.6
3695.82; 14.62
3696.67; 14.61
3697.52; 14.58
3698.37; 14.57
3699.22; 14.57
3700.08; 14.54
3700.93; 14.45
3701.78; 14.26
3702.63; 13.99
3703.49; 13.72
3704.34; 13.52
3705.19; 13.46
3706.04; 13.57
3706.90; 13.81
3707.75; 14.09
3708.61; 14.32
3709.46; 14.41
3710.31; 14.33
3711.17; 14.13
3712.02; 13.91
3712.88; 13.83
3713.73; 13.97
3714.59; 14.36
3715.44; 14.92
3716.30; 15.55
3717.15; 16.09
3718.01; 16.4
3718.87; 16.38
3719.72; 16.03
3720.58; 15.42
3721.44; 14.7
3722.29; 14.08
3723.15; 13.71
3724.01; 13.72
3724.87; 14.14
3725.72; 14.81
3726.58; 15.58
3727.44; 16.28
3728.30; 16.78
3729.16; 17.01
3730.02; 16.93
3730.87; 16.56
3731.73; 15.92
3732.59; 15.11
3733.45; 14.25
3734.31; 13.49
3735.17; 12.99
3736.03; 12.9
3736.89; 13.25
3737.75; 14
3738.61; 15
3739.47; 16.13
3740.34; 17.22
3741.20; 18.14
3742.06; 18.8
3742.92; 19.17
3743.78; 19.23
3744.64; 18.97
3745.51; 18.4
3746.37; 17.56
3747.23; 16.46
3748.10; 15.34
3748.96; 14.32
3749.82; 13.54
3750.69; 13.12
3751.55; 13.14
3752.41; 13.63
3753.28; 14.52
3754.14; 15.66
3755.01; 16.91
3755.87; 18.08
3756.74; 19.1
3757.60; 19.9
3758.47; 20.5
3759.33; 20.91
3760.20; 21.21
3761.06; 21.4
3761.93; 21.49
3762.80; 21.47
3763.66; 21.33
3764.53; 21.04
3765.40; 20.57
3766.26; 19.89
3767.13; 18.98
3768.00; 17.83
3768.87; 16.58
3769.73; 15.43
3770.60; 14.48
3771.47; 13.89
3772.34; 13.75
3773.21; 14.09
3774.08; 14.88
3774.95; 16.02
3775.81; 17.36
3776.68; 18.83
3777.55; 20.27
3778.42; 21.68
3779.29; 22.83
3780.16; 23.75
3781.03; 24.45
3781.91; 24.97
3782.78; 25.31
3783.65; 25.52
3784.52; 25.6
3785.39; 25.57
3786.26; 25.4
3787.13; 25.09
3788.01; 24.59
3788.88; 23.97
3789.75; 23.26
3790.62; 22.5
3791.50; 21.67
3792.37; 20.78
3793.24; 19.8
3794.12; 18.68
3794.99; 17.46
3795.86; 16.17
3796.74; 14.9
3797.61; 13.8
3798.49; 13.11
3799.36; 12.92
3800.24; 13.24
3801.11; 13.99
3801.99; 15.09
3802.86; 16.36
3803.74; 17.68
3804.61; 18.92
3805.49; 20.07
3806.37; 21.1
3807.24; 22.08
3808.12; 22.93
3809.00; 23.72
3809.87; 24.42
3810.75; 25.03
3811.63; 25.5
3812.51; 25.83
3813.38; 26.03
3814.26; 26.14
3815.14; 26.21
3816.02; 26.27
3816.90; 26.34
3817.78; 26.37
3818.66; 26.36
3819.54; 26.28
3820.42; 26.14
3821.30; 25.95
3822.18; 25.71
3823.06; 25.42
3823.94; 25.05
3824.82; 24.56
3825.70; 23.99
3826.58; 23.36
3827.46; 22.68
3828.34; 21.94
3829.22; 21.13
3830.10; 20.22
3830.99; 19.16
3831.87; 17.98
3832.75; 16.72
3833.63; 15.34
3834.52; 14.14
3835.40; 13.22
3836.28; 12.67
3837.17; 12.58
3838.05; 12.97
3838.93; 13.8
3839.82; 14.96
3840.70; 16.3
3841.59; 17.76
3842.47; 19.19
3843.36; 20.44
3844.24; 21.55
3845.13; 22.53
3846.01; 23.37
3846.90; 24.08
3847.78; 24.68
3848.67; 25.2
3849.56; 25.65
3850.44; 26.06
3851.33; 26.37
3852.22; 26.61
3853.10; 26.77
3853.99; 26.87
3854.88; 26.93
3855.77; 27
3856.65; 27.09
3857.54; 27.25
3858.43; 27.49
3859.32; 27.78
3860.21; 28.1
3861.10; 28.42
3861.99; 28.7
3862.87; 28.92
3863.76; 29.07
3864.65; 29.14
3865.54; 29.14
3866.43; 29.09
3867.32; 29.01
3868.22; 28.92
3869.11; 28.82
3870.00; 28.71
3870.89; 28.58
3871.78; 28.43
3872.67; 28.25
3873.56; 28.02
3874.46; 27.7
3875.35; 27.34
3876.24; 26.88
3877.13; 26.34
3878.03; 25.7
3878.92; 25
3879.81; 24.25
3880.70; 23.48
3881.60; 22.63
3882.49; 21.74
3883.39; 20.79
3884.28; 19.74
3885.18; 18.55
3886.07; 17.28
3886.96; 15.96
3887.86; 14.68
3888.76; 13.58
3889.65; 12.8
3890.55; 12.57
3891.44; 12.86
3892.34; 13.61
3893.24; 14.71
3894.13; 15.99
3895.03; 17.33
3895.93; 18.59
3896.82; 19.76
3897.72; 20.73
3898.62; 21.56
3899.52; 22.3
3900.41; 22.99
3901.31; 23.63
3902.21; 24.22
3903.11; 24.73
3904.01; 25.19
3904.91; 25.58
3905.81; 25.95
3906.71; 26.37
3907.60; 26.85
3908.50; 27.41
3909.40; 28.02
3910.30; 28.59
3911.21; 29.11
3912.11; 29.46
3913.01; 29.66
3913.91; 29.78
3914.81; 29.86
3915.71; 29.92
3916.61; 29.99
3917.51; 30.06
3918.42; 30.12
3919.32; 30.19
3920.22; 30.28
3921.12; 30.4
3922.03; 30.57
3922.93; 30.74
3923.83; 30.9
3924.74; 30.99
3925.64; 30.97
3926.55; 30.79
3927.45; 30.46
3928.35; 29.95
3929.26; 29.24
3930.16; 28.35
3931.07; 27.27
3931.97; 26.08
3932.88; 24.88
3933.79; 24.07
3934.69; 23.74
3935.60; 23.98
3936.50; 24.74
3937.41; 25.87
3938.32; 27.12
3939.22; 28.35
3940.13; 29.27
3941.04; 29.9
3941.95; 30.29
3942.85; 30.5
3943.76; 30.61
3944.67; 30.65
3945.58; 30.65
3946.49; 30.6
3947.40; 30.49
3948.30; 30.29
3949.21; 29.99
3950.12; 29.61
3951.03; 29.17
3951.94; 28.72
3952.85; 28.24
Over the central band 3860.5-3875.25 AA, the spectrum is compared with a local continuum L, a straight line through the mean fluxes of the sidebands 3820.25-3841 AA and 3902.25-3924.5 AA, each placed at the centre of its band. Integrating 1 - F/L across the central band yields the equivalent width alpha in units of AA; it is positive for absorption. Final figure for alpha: -3.2 AA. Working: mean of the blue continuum 19.3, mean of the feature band 28.6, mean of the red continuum 28.7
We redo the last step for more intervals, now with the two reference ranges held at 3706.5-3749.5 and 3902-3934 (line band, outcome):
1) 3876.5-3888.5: 2.25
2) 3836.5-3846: 2.42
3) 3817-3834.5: -0.44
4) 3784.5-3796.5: -1.34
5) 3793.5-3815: 1.36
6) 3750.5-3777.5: 0.36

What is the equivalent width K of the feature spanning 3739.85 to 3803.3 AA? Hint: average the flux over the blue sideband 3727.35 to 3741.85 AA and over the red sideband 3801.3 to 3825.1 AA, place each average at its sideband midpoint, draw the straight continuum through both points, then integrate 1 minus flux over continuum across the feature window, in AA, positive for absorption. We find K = 1.6 AA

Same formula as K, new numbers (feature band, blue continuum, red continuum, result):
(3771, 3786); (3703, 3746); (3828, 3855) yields -2.6 AA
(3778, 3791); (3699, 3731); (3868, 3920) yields -4.3 AA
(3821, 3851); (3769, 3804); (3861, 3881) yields 4.8 AA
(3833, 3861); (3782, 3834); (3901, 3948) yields 2.7 AA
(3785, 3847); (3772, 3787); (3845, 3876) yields 8.4 AA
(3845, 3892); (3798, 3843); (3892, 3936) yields -2.8 AA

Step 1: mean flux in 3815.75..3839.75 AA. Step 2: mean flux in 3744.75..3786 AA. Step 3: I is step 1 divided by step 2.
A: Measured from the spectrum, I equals 1.11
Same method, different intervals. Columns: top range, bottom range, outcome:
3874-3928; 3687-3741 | 1.66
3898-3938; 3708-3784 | 1.63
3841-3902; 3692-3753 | 1.56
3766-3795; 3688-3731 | 1.40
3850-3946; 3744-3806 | 1.38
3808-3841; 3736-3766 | 1.23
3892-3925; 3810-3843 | 1.21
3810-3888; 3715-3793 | 1.32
